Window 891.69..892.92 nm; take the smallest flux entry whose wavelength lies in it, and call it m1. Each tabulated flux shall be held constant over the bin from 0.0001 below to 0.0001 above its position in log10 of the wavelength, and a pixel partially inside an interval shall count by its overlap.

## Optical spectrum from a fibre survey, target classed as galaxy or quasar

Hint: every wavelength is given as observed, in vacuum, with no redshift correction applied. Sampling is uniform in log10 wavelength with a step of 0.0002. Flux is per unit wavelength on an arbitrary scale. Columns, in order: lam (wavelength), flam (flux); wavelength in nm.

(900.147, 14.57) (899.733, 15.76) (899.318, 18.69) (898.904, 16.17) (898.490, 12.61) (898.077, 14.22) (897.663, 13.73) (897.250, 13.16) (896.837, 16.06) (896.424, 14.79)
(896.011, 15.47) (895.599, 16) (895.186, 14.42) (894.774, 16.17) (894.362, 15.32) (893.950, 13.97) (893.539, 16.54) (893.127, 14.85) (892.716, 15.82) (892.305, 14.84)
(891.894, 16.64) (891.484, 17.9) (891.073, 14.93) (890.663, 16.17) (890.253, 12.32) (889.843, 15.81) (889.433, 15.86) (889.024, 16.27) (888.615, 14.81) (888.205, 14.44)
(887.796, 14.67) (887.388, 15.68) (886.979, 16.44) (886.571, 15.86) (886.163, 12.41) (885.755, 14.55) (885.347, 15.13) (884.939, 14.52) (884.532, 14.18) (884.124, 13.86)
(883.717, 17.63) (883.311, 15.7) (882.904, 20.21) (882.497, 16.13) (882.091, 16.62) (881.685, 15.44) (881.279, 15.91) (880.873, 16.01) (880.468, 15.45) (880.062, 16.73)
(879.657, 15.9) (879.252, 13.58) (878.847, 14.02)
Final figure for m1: 14.84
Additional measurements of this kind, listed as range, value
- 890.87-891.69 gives 14.93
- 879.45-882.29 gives 15.44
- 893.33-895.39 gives 13.97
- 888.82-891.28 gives 12.32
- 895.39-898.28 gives 13.16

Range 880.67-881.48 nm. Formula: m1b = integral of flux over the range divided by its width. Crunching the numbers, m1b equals 16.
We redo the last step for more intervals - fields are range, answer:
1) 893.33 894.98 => 15.5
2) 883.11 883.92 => 16.7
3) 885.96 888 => 15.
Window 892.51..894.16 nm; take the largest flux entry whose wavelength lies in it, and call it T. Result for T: 16.54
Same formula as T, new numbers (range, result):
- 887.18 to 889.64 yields 16.27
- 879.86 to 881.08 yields 16.73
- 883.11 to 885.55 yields 17.63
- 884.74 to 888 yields 16.44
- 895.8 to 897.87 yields 16.06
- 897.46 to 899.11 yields 16.17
